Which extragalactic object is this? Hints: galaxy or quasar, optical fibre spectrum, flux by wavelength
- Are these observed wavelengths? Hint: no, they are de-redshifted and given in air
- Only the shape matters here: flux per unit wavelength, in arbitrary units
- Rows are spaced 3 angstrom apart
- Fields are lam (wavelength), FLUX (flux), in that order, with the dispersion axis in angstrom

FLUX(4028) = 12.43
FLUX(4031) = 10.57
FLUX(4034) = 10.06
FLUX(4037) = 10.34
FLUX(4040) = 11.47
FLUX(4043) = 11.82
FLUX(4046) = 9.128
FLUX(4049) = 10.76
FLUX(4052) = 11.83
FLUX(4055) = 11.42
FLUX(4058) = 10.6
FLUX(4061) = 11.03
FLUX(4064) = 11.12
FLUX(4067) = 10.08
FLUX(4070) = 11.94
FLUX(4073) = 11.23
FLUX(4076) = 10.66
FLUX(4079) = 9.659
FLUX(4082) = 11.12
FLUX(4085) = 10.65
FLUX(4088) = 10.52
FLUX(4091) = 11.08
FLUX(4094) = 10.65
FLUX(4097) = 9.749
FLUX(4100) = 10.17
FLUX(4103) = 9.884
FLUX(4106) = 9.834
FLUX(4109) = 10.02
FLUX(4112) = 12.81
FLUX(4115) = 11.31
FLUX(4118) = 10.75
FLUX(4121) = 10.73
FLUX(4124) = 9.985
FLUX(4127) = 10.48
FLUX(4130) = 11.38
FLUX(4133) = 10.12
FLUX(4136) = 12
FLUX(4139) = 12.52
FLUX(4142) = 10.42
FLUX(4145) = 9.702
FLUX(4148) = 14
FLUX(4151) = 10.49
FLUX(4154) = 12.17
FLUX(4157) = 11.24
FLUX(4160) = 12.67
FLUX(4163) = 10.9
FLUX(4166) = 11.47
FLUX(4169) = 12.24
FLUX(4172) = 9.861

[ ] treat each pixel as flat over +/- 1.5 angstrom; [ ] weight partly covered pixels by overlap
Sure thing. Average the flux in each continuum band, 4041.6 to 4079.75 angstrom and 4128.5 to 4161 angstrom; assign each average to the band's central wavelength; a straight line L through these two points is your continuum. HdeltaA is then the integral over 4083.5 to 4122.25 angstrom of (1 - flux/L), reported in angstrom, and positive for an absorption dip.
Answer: 2.0 angstrom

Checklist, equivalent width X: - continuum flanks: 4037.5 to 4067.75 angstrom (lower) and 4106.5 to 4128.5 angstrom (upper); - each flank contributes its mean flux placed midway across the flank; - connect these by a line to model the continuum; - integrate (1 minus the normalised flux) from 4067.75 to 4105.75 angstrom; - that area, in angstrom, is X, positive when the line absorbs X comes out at 1.05 angstrom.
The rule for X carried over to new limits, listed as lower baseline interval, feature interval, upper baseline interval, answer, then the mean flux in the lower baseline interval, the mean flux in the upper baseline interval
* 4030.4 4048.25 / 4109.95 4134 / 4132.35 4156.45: 0.71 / 10.6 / 11.5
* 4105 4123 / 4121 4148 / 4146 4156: 1.28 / 10.9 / 12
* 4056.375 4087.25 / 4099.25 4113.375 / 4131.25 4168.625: 0.72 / 10.8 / 11.5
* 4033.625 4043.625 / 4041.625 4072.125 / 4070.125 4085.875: -0.31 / 10.9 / 10.8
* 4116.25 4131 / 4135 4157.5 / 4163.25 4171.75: -1.07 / 10.7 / 11.4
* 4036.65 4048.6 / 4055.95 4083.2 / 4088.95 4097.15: -0.42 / 10.7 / 10.6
